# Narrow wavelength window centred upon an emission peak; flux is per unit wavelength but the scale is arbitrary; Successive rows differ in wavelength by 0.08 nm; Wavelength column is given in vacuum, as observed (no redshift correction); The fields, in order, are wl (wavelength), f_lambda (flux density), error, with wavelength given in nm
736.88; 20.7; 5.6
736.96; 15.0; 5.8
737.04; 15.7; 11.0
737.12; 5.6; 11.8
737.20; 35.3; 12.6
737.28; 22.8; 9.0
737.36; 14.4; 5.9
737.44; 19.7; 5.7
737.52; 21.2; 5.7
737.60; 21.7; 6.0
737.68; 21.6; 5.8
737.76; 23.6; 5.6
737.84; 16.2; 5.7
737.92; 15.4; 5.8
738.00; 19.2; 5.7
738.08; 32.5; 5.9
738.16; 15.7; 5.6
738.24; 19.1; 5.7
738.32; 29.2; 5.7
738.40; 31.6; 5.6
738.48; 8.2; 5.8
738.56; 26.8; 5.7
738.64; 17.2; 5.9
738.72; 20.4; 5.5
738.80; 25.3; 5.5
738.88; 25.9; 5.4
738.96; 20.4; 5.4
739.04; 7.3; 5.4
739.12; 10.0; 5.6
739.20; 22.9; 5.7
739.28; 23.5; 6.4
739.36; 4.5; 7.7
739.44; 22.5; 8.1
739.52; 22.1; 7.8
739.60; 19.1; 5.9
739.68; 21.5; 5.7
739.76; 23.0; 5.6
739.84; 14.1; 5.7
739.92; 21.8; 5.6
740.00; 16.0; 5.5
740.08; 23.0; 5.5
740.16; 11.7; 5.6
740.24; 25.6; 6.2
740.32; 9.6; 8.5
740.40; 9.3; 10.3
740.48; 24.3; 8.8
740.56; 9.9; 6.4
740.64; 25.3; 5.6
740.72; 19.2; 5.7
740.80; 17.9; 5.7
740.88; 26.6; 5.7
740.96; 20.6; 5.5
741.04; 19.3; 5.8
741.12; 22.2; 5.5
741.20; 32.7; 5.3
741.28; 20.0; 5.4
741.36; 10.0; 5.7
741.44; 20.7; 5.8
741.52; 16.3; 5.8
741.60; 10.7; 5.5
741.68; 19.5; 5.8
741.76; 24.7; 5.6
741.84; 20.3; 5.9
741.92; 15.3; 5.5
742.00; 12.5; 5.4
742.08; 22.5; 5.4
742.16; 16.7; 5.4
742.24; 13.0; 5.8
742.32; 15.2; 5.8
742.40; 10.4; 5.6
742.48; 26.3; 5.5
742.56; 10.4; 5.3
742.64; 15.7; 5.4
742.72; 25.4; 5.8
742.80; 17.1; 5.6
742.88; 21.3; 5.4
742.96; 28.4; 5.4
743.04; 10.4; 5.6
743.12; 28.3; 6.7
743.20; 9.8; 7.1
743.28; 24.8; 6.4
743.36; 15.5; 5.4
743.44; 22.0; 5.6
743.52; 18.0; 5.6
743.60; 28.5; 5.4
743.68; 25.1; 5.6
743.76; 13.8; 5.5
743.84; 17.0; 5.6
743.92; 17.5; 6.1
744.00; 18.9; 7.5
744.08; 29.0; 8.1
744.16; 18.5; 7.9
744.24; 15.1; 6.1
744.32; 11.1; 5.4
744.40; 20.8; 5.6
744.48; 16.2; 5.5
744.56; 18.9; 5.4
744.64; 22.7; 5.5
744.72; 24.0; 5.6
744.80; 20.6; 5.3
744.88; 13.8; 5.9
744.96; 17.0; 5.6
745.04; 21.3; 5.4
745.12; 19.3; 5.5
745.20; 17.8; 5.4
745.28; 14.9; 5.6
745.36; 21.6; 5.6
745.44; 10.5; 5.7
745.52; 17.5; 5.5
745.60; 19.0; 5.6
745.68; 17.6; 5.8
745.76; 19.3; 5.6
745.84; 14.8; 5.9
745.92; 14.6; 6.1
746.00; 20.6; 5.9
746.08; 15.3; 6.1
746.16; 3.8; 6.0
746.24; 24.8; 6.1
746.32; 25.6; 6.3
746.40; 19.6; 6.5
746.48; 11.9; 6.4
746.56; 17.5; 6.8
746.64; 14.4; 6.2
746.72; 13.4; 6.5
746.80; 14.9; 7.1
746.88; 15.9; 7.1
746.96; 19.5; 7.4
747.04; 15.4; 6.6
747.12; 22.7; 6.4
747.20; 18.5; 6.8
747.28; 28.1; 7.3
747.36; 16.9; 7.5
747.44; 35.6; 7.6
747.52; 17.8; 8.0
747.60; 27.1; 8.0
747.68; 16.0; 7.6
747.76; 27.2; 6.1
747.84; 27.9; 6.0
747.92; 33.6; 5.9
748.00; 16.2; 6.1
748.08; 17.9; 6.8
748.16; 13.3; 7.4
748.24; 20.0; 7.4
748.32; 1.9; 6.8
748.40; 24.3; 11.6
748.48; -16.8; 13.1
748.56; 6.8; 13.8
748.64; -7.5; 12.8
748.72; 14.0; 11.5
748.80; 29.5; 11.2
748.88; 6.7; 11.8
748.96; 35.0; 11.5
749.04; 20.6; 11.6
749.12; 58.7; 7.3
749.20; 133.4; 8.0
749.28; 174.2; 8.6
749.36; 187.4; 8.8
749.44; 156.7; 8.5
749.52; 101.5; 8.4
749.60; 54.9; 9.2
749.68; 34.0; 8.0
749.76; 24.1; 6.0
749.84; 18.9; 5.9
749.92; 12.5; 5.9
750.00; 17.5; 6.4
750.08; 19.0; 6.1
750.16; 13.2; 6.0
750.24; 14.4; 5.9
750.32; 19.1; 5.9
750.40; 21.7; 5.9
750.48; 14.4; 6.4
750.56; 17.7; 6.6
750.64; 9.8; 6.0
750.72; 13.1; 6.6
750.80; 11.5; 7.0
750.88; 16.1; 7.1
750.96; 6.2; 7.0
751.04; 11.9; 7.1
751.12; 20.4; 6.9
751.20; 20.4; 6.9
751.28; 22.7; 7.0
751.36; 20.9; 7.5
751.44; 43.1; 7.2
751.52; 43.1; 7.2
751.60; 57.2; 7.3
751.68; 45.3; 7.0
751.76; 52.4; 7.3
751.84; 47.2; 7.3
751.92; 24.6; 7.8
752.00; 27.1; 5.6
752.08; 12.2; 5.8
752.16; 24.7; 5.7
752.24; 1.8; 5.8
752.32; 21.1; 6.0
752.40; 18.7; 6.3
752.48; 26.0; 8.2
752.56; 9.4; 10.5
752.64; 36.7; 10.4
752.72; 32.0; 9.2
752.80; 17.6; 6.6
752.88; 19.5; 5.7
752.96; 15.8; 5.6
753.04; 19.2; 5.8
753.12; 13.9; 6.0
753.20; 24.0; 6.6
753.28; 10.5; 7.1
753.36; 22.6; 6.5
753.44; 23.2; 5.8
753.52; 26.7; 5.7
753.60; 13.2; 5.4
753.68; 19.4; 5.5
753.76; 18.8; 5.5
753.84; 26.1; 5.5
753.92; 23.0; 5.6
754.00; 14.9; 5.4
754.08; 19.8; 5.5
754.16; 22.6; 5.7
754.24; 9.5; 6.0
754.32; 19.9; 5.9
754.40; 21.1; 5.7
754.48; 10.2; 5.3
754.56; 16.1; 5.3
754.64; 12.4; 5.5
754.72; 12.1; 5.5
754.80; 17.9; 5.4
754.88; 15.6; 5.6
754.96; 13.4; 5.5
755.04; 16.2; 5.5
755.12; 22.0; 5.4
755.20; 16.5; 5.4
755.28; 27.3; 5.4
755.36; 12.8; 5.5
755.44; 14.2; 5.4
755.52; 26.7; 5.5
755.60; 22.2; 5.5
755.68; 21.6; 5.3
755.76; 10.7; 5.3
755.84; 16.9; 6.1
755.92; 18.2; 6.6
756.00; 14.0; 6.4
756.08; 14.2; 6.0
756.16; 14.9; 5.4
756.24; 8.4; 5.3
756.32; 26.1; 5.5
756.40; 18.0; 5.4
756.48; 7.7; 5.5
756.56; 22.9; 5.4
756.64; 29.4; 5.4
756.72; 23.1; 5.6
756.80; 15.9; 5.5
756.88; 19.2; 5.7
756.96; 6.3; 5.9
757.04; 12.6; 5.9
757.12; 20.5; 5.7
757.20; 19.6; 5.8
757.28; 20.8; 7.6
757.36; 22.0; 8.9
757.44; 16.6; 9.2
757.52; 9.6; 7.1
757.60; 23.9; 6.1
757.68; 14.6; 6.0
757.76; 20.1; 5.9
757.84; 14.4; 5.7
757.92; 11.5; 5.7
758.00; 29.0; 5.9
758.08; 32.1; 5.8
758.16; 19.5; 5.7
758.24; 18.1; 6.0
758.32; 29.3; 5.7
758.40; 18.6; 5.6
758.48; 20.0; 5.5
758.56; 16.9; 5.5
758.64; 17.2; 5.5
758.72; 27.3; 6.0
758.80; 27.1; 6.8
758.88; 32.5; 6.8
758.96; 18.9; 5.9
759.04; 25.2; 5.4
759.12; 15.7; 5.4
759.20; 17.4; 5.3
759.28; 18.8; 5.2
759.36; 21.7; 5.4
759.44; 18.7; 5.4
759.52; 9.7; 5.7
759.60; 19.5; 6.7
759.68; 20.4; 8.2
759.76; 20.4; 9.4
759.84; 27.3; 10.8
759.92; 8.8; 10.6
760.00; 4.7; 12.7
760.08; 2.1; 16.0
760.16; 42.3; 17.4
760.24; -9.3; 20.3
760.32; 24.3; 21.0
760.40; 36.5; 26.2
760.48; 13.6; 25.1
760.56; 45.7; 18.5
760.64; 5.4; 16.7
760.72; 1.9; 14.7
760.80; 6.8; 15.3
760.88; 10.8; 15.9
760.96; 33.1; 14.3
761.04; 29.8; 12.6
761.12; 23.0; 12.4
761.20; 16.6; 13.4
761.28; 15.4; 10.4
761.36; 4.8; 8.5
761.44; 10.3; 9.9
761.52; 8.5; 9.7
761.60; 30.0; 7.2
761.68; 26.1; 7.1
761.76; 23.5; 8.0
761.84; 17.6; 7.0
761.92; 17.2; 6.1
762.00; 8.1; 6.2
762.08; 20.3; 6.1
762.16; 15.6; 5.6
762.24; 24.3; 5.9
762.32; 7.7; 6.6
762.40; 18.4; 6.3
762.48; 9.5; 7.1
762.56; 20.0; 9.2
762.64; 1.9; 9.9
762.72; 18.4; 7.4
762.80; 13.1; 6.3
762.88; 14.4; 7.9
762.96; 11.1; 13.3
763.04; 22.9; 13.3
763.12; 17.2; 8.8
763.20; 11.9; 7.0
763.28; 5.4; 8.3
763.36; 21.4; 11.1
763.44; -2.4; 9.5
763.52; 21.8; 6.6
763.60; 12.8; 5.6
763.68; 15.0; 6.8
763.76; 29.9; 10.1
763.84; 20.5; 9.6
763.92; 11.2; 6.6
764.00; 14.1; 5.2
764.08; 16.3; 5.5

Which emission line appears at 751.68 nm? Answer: [N II]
